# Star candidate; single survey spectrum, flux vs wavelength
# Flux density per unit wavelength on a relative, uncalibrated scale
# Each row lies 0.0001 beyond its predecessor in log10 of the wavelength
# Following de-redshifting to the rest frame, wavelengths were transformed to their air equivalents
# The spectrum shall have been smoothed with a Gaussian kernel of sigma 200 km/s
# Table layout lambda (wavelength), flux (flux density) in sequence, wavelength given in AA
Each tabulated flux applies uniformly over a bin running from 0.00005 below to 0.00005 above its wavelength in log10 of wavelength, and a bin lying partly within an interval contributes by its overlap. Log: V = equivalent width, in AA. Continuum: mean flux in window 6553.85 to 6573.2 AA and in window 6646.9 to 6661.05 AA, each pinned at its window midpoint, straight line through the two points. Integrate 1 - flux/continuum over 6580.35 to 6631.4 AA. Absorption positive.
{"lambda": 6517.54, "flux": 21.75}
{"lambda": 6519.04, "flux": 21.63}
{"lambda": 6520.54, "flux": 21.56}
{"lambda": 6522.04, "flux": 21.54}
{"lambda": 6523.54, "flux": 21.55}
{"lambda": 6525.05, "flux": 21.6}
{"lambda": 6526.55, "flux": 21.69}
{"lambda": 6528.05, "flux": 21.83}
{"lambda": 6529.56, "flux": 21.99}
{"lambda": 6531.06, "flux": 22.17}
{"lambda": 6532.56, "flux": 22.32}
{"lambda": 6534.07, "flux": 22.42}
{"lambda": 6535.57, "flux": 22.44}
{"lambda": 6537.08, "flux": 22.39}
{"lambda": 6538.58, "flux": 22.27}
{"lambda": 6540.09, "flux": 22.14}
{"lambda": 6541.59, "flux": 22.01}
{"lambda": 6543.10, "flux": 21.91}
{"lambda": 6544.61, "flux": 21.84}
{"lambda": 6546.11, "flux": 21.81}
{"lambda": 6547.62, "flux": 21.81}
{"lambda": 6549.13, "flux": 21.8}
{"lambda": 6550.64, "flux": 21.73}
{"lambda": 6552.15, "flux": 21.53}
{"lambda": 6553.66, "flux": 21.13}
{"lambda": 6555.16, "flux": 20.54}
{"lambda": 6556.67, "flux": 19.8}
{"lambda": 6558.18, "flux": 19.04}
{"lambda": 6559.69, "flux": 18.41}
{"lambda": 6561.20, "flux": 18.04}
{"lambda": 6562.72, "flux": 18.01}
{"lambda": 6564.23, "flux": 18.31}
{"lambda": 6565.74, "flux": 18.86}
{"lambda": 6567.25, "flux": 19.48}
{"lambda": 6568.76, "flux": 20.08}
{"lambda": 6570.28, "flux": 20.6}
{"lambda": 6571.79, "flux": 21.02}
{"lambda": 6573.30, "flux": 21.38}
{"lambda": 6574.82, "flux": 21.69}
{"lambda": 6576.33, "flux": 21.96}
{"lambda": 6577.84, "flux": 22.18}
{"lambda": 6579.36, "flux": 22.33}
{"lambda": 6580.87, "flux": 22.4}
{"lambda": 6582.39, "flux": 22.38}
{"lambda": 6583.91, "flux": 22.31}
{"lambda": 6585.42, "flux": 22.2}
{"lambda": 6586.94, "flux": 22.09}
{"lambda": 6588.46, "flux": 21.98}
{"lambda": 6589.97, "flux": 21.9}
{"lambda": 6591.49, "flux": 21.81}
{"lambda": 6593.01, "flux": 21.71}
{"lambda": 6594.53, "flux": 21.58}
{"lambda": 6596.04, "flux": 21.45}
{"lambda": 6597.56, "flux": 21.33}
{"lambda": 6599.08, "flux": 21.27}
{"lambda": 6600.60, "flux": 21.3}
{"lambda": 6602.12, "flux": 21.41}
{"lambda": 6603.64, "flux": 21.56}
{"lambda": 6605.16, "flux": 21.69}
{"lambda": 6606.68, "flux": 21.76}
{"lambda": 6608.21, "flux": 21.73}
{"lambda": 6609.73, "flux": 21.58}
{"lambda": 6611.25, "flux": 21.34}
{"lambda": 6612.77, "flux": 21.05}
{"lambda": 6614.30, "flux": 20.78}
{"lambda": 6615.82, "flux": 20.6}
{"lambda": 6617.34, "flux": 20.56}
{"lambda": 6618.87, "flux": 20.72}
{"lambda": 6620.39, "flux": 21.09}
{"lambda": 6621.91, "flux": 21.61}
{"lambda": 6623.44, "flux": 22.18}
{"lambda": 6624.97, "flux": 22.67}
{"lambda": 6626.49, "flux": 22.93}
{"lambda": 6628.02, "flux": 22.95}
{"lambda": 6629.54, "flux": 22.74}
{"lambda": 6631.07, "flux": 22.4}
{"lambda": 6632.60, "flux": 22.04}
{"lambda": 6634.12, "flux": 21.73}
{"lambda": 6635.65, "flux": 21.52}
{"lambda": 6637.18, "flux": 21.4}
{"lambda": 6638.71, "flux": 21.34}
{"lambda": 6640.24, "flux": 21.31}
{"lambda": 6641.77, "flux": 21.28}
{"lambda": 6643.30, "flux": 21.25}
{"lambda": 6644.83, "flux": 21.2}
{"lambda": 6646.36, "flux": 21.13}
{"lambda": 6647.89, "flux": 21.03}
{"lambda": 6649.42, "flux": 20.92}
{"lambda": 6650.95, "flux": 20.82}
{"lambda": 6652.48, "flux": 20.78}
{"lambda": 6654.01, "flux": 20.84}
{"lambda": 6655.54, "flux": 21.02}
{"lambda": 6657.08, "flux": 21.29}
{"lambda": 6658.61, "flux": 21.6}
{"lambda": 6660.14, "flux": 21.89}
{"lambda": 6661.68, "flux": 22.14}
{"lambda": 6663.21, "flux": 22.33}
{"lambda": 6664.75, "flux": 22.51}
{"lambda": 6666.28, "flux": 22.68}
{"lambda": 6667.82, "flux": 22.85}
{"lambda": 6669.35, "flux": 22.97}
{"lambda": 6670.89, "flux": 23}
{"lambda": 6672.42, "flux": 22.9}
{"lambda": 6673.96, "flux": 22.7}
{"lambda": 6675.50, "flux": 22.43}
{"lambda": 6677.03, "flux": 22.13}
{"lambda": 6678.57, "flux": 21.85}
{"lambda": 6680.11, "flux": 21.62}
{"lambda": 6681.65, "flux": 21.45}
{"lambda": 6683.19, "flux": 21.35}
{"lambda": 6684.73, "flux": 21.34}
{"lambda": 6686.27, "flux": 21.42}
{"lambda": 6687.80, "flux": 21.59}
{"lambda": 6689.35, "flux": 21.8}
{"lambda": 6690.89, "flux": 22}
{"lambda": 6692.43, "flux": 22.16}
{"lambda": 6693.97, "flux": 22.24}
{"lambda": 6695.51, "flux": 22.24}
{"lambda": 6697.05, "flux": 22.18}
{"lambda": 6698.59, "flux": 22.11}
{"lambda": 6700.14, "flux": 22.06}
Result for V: -3.7 AA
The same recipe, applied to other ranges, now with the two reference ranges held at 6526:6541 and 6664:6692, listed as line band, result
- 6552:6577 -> 2.5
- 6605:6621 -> 0.7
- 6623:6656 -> 0.8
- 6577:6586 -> -0.1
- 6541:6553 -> 0.2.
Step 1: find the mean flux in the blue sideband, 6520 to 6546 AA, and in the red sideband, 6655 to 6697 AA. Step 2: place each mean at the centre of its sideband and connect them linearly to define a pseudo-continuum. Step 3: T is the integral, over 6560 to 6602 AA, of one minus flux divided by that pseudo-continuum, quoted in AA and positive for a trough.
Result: 1.8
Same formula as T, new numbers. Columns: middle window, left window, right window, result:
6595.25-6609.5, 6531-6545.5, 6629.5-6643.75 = 0.2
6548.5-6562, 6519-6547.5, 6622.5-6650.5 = 1.1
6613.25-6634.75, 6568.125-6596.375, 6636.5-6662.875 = -0.3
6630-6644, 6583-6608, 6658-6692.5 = 0.2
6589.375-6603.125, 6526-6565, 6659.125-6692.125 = 0.0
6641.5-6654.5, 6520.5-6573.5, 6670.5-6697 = 0.4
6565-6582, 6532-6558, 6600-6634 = 0.4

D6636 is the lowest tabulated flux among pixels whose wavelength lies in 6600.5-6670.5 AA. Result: 20.56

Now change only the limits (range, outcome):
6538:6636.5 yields 18.01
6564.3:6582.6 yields 18.86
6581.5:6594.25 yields 21.71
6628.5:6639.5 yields 21.34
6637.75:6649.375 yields 21.03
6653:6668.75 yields 20.84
